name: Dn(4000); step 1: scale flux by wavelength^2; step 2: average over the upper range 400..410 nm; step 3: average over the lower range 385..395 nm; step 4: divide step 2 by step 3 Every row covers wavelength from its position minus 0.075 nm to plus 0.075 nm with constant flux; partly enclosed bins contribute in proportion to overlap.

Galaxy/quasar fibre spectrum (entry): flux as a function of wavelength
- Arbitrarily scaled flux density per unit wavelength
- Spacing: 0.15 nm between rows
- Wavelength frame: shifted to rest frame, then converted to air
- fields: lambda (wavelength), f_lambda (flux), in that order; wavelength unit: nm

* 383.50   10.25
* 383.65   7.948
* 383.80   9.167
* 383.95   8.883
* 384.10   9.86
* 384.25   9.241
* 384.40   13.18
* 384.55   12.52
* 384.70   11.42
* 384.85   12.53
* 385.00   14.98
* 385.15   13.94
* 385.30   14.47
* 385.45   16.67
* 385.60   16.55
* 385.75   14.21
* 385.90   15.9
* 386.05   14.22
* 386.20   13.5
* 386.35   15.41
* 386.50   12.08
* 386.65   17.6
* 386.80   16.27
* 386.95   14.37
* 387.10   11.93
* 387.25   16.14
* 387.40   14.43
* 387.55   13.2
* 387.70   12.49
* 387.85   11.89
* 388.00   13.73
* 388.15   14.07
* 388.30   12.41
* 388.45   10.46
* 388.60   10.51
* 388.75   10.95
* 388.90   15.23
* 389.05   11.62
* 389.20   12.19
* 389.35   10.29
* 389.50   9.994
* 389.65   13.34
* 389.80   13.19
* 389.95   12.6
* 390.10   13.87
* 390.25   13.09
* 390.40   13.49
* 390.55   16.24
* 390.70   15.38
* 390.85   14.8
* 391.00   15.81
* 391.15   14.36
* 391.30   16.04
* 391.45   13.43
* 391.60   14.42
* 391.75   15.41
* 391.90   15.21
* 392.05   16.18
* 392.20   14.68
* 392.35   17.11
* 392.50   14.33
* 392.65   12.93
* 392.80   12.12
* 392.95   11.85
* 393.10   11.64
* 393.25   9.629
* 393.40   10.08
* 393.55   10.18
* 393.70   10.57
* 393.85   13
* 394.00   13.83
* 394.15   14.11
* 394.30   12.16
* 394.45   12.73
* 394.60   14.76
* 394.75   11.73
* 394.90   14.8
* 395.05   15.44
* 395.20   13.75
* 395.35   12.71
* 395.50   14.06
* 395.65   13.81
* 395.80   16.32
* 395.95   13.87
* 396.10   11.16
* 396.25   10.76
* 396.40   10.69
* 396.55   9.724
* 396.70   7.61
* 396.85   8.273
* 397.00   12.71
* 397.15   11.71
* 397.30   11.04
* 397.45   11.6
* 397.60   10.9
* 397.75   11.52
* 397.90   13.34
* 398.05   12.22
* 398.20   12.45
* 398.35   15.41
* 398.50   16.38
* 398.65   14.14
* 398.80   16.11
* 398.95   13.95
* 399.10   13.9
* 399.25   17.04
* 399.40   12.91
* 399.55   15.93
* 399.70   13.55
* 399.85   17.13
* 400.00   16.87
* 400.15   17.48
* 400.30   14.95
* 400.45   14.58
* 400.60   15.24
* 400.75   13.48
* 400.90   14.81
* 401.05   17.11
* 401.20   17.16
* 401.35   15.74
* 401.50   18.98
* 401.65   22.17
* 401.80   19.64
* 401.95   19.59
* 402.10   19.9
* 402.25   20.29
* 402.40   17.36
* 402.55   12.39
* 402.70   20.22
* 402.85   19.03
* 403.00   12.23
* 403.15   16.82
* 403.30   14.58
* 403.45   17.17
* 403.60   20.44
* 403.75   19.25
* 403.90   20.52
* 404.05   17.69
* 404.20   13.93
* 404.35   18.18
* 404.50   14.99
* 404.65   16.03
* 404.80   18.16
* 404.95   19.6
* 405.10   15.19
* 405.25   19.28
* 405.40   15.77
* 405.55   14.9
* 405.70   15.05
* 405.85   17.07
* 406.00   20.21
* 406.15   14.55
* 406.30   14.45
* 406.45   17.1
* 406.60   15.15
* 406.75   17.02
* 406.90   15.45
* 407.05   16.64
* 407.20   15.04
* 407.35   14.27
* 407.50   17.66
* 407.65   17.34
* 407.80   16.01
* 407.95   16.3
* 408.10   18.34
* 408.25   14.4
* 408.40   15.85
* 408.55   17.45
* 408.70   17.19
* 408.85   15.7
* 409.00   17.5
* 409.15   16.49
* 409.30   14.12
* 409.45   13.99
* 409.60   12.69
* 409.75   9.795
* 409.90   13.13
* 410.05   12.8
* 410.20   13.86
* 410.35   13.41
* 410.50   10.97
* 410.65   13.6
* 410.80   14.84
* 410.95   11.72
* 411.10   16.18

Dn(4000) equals 1.31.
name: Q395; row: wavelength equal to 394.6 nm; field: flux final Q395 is 14.76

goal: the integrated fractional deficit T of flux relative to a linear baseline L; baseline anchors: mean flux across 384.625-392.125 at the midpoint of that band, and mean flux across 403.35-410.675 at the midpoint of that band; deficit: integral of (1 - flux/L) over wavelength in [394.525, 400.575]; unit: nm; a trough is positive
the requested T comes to 0.59 nm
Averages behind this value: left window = 13.9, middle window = 13.4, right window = 16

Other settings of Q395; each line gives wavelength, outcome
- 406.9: 15.45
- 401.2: 17.16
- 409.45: 13.99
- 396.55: 9.724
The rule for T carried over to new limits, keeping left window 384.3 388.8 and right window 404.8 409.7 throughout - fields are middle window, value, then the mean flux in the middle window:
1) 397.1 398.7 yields 0.24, 12.8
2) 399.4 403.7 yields -0.39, 16.9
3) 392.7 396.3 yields 0.48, 12.7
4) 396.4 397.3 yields 0.29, 10.1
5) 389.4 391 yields 0.06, 13.7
